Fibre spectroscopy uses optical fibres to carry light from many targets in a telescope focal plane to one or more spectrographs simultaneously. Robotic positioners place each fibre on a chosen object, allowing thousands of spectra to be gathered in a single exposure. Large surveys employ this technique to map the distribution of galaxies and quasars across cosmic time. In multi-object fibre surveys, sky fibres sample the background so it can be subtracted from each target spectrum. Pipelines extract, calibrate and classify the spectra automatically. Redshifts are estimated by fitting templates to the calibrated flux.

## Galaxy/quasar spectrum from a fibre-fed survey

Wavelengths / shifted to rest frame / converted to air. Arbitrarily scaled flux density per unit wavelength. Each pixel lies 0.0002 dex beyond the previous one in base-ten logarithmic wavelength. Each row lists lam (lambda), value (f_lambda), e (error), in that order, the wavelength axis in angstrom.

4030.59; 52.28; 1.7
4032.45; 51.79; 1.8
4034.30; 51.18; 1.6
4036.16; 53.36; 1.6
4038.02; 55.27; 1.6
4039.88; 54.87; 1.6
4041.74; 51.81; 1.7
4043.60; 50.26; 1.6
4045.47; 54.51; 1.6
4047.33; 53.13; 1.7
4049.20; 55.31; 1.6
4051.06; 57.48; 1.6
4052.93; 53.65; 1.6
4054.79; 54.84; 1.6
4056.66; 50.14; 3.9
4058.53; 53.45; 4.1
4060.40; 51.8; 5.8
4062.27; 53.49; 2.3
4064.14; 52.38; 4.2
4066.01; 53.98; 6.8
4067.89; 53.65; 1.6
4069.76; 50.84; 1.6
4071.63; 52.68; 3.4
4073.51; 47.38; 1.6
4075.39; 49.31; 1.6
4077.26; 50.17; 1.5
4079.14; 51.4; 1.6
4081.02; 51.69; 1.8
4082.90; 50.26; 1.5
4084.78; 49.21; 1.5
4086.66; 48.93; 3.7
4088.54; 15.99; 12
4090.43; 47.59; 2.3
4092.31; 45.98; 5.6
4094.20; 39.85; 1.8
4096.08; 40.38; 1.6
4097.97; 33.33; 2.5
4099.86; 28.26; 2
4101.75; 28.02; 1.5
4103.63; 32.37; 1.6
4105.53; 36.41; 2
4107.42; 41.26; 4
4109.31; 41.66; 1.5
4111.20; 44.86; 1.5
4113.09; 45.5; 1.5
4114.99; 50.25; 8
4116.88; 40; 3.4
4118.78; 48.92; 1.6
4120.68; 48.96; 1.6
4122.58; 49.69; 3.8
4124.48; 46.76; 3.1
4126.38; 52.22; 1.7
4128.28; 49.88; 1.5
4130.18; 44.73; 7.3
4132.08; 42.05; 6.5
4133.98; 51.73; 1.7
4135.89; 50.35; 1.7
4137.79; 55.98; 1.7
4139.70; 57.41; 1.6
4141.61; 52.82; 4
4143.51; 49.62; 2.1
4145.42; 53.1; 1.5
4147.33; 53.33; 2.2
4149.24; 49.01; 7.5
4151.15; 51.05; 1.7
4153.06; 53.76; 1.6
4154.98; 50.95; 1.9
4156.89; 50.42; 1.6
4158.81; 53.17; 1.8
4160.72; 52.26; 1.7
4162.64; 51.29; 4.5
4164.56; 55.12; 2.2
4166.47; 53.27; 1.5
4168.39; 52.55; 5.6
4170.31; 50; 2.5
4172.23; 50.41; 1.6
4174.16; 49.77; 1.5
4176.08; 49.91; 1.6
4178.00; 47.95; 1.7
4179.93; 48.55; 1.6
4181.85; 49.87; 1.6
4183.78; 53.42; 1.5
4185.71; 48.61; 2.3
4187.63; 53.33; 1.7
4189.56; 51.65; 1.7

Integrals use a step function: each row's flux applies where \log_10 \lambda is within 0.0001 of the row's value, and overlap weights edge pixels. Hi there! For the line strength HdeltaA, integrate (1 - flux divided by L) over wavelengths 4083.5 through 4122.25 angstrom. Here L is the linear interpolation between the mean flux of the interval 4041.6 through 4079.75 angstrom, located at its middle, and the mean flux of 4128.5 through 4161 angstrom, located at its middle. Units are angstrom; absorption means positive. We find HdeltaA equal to 8.4 angstrom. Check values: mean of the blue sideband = 52.5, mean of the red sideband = 51.2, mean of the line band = 40.6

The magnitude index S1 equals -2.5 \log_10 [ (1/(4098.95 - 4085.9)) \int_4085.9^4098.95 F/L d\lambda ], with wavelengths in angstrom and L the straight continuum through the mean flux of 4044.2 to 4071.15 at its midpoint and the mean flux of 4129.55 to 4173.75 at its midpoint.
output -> 0.34 mag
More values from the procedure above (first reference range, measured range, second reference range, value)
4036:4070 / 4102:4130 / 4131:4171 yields 0.178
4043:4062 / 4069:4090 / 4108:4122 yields 0.071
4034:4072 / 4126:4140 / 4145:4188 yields 0.036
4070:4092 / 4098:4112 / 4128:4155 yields 0.330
